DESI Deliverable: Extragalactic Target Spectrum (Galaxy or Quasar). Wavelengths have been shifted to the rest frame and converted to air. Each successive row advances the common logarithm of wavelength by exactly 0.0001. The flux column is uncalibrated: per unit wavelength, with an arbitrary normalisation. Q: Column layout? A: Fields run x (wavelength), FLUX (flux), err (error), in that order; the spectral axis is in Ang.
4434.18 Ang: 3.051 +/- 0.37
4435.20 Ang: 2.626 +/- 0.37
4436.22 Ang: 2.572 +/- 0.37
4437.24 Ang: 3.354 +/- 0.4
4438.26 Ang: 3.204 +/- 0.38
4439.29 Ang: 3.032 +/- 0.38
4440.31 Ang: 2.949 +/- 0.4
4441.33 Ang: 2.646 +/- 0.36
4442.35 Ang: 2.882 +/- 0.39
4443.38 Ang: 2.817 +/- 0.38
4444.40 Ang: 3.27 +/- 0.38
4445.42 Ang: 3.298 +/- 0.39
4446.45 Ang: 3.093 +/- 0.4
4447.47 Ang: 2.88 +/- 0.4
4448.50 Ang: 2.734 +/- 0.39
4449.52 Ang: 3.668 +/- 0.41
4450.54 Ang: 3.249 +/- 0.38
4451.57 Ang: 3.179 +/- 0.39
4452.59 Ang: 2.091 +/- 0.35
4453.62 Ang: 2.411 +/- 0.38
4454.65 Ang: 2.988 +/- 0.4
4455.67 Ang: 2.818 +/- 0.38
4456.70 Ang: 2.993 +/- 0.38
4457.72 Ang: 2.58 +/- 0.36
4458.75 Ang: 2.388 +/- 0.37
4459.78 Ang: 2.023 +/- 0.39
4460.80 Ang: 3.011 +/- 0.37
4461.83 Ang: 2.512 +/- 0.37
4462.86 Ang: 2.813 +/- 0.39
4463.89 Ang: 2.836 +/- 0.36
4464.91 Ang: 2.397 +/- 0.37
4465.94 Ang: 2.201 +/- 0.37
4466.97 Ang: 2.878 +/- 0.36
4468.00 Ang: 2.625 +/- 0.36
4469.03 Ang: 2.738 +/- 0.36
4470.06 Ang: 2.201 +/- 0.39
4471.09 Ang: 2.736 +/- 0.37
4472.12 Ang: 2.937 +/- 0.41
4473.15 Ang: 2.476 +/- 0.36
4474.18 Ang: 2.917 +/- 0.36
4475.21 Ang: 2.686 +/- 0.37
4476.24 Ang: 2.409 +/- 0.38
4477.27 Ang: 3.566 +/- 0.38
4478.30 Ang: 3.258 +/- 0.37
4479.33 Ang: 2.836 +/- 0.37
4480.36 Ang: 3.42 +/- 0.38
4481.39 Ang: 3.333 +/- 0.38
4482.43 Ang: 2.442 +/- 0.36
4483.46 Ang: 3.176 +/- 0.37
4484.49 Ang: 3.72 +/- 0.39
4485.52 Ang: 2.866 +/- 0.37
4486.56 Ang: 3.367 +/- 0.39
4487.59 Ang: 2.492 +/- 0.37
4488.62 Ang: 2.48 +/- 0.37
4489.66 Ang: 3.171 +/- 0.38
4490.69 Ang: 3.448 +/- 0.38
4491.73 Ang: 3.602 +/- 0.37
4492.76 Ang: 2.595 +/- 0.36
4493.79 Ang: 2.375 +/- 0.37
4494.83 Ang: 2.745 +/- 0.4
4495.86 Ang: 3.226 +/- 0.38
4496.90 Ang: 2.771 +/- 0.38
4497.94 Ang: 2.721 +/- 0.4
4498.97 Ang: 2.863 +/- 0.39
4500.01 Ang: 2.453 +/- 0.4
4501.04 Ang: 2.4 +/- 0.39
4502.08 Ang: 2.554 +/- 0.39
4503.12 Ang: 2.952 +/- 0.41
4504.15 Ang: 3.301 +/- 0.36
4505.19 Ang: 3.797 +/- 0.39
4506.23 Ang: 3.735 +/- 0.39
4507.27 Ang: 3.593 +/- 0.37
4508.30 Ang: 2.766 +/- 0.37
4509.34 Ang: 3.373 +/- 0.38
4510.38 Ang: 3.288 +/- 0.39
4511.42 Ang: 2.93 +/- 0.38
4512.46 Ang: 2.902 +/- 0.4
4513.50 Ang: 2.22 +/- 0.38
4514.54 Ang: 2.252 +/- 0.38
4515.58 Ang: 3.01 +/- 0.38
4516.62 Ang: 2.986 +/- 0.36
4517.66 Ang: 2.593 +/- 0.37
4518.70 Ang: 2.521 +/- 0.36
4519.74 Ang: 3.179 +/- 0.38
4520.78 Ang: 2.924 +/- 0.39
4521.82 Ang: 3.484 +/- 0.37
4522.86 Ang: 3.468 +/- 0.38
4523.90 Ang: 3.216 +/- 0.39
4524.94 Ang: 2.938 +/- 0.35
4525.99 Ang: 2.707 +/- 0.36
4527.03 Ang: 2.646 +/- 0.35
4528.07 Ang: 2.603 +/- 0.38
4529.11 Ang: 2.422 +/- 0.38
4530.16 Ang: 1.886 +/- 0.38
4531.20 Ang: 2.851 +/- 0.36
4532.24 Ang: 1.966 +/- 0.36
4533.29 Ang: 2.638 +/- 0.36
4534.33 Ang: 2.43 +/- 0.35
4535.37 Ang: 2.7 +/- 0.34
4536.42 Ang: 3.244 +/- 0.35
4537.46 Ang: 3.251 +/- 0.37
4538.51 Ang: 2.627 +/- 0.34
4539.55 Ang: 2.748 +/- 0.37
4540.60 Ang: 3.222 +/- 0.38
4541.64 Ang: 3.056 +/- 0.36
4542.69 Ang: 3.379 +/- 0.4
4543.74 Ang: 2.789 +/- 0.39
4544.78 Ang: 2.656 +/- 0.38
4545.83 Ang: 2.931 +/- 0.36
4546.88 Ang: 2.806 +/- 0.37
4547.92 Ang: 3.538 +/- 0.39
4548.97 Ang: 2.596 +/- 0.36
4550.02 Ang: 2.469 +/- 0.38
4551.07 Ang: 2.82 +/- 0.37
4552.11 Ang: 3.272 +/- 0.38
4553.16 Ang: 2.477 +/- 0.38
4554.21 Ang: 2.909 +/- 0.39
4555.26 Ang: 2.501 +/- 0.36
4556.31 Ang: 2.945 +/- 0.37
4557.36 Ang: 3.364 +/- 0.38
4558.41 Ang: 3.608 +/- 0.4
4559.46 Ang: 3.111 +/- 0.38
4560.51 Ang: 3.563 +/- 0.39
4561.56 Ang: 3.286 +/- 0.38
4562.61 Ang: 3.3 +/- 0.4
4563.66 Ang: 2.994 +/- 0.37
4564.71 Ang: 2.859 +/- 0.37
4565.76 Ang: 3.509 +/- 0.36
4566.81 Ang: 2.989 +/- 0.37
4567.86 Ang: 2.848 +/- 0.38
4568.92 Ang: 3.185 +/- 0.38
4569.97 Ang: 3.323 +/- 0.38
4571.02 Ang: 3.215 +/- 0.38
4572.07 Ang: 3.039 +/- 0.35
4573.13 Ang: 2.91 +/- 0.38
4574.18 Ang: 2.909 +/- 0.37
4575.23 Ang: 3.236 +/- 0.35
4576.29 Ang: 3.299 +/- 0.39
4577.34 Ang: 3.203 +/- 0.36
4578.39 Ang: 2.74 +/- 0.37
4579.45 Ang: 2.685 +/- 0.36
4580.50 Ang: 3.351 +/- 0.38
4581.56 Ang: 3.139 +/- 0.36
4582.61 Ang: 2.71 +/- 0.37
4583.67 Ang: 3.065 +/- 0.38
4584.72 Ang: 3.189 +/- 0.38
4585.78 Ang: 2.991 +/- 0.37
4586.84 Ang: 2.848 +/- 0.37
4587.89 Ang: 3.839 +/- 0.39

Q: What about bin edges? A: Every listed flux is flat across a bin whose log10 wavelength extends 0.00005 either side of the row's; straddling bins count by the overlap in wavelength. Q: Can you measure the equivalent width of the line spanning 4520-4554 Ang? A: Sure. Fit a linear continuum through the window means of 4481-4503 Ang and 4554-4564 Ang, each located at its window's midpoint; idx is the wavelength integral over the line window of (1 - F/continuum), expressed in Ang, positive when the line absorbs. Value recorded 2.63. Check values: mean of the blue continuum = 2.89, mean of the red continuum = 3.17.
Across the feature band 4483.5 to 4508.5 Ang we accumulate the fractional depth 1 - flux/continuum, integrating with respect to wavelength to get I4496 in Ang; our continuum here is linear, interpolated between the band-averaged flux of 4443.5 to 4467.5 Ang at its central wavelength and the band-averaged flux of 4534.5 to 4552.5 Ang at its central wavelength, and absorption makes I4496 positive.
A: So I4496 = -1.3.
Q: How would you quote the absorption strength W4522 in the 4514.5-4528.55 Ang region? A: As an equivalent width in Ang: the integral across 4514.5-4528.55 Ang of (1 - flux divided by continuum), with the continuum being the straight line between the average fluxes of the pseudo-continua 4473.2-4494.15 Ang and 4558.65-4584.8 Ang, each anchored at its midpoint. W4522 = 0.60 Ang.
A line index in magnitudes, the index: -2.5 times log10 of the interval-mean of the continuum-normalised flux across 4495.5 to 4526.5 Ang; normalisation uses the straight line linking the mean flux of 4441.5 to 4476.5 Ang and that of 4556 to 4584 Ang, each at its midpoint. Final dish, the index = -0.01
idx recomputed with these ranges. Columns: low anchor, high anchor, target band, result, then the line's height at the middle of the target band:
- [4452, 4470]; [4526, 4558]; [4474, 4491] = -2.45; 2.65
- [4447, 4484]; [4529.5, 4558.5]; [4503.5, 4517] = -1.32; 2.81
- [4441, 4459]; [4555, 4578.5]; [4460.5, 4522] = 1.79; 2.98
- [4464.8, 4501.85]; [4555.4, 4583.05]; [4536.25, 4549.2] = 0.20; 3.04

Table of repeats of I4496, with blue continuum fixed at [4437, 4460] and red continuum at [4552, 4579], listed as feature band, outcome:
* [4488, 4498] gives 0.2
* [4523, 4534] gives 1.5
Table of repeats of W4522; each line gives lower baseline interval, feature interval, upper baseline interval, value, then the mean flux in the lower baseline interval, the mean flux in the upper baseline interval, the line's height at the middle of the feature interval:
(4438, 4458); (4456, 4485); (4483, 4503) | 1.3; 2.94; 2.9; 2.92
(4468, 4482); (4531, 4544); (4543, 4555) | 0.0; 2.87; 2.84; 2.85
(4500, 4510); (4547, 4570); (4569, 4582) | 0.3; 3.13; 3.09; 3.1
